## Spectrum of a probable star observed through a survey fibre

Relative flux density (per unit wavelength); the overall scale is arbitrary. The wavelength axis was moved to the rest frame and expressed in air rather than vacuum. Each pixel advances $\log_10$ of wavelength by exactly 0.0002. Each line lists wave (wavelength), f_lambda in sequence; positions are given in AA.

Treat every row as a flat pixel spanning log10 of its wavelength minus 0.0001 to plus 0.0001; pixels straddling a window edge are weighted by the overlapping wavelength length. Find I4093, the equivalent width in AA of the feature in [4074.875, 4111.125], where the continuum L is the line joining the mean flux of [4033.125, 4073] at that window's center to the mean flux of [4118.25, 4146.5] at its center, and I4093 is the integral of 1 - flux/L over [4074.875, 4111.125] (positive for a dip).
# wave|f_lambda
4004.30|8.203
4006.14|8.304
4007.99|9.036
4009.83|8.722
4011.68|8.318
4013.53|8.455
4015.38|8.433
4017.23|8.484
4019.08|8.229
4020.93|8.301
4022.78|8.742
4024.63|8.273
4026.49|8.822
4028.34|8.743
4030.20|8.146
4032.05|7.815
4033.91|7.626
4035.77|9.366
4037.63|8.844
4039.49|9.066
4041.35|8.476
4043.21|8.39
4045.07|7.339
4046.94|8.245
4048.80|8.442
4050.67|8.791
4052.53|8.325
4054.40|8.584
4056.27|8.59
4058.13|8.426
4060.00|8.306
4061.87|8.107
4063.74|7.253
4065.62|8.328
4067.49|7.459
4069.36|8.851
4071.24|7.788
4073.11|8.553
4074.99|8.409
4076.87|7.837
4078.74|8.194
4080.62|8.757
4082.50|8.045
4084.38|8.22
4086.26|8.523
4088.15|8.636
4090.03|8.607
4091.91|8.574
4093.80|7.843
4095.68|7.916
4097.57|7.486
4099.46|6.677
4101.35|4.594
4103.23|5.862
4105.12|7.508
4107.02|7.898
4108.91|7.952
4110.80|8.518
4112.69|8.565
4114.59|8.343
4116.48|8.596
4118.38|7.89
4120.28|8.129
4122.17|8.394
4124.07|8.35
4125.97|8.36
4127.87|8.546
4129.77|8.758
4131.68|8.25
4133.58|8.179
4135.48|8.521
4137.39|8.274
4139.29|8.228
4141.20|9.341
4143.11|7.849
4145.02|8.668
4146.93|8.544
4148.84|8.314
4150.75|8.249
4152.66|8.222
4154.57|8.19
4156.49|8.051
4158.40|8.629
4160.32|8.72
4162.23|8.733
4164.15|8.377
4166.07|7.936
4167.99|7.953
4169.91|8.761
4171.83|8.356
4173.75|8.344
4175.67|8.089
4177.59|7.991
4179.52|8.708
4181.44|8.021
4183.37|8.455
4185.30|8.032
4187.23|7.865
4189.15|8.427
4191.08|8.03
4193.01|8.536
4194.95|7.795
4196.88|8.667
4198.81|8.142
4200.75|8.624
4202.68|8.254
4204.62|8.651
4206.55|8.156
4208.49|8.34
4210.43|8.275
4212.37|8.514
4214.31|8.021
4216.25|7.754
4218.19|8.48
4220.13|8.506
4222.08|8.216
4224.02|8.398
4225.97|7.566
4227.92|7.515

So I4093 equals 2.5 AA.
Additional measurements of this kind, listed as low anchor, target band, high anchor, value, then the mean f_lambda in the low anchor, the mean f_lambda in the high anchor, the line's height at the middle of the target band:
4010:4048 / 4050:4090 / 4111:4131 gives 0.5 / 8.41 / 8.39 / 8.4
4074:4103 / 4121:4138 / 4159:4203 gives -0.8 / 7.84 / 8.3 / 8.04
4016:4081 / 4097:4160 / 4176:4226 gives 1.7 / 8.34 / 8.26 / 8.3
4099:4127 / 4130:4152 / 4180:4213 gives -1.4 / 7.73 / 8.29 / 7.92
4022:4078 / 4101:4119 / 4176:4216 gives 1.4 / 8.33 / 8.26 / 8.3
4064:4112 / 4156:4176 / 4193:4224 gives -0.5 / 7.87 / 8.3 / 8.15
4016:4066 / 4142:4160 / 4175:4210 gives -0.1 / 8.37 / 8.27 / 8.3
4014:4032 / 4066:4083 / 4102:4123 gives -0.2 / 8.43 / 7.92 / 8.14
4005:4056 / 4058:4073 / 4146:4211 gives 0.6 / 8.46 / 8.31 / 8.42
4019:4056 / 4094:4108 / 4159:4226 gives 2.5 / 8.44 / 8.29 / 8.38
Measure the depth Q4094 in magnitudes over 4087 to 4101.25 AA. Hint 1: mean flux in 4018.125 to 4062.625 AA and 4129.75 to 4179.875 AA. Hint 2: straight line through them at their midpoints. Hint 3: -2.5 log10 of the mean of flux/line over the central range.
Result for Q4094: 0.08 mag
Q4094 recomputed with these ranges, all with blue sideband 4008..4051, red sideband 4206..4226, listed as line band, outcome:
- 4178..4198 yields 0.003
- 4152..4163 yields -0.017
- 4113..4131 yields -0.005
